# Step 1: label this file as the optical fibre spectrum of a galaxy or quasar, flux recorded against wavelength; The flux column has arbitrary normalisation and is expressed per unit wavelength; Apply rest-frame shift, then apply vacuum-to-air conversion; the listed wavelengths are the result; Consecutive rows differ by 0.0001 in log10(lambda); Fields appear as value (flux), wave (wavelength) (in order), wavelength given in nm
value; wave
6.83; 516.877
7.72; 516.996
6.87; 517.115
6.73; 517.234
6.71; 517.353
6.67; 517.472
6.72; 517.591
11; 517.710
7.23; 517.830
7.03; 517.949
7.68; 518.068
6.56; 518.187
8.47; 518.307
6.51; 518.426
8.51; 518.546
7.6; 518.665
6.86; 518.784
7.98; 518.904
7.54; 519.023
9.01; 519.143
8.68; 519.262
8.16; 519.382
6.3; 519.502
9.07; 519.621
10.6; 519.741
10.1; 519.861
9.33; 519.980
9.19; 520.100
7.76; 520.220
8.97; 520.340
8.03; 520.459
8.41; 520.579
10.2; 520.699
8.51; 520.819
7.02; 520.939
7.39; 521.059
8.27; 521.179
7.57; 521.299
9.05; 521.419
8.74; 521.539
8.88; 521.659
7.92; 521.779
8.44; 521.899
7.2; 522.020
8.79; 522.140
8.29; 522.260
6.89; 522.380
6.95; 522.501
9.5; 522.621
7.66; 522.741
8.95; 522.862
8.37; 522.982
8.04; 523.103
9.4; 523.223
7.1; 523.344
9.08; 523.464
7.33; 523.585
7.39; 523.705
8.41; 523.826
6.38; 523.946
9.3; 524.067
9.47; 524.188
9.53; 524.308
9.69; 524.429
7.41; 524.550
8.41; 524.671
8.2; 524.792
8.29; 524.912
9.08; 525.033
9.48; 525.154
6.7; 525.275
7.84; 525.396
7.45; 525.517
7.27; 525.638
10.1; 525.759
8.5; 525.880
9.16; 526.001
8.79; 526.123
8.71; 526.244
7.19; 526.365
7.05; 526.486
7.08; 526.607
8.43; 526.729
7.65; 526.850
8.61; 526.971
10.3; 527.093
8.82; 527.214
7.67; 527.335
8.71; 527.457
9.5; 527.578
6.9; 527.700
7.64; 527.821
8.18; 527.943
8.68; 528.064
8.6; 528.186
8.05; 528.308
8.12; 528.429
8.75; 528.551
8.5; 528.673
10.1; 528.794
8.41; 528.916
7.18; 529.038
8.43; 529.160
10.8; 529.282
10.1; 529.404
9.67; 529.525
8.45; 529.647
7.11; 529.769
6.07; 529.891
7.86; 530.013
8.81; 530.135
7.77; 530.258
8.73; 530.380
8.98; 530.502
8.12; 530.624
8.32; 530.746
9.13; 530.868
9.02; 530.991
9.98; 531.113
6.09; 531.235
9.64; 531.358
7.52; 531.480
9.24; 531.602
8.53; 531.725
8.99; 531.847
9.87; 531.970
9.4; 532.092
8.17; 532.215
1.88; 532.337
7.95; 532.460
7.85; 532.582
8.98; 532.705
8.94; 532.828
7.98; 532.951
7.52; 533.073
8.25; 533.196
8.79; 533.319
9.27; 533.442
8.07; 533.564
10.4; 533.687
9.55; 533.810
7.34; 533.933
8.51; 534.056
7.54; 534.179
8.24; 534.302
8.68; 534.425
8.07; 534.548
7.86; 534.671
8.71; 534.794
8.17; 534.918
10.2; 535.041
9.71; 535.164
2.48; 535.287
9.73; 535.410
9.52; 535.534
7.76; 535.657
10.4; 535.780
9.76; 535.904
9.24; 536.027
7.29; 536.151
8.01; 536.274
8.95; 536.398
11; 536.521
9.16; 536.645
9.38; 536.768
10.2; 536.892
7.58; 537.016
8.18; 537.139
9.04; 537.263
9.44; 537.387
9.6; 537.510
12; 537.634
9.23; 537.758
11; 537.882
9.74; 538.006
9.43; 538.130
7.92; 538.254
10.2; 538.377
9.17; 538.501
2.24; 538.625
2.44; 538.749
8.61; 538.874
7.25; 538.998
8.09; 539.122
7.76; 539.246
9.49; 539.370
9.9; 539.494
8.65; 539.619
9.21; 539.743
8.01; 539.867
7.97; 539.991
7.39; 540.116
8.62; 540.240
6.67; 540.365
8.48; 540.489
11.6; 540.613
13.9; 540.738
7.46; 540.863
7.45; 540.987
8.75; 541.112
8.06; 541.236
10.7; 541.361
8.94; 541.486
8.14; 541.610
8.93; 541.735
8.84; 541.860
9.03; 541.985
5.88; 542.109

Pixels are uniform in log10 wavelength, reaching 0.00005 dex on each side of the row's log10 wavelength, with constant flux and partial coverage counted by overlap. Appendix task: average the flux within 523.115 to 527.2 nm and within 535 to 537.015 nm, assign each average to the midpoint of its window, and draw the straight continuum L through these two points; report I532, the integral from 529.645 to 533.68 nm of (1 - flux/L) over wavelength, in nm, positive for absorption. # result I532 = 0.19 nm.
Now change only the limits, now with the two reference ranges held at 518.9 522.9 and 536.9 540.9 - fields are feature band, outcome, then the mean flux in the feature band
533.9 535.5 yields 0.09 nm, 8.13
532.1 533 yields 0.11 nm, 7.5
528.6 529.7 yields -0.07 nm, 9.08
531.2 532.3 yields 0.00 nm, 8.52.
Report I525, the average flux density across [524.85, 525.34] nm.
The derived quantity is 8.39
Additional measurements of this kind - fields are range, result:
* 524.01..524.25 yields 9.4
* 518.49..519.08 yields 7.7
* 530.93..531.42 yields 8.68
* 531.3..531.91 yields 8.78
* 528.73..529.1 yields 8.57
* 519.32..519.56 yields 7.22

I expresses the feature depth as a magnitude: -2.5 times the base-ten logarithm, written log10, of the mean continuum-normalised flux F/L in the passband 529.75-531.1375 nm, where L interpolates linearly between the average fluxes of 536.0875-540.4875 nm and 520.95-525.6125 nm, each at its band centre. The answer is 0.01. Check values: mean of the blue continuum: 8.21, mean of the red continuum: 8.54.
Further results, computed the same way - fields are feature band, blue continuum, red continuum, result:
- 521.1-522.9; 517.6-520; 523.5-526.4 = 0.010 mag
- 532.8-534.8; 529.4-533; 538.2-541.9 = -0.018 mag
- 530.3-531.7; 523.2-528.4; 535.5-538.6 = 0.017 mag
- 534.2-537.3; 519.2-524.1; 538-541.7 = -0.038 mag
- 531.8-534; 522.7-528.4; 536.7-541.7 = 0.030 mag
